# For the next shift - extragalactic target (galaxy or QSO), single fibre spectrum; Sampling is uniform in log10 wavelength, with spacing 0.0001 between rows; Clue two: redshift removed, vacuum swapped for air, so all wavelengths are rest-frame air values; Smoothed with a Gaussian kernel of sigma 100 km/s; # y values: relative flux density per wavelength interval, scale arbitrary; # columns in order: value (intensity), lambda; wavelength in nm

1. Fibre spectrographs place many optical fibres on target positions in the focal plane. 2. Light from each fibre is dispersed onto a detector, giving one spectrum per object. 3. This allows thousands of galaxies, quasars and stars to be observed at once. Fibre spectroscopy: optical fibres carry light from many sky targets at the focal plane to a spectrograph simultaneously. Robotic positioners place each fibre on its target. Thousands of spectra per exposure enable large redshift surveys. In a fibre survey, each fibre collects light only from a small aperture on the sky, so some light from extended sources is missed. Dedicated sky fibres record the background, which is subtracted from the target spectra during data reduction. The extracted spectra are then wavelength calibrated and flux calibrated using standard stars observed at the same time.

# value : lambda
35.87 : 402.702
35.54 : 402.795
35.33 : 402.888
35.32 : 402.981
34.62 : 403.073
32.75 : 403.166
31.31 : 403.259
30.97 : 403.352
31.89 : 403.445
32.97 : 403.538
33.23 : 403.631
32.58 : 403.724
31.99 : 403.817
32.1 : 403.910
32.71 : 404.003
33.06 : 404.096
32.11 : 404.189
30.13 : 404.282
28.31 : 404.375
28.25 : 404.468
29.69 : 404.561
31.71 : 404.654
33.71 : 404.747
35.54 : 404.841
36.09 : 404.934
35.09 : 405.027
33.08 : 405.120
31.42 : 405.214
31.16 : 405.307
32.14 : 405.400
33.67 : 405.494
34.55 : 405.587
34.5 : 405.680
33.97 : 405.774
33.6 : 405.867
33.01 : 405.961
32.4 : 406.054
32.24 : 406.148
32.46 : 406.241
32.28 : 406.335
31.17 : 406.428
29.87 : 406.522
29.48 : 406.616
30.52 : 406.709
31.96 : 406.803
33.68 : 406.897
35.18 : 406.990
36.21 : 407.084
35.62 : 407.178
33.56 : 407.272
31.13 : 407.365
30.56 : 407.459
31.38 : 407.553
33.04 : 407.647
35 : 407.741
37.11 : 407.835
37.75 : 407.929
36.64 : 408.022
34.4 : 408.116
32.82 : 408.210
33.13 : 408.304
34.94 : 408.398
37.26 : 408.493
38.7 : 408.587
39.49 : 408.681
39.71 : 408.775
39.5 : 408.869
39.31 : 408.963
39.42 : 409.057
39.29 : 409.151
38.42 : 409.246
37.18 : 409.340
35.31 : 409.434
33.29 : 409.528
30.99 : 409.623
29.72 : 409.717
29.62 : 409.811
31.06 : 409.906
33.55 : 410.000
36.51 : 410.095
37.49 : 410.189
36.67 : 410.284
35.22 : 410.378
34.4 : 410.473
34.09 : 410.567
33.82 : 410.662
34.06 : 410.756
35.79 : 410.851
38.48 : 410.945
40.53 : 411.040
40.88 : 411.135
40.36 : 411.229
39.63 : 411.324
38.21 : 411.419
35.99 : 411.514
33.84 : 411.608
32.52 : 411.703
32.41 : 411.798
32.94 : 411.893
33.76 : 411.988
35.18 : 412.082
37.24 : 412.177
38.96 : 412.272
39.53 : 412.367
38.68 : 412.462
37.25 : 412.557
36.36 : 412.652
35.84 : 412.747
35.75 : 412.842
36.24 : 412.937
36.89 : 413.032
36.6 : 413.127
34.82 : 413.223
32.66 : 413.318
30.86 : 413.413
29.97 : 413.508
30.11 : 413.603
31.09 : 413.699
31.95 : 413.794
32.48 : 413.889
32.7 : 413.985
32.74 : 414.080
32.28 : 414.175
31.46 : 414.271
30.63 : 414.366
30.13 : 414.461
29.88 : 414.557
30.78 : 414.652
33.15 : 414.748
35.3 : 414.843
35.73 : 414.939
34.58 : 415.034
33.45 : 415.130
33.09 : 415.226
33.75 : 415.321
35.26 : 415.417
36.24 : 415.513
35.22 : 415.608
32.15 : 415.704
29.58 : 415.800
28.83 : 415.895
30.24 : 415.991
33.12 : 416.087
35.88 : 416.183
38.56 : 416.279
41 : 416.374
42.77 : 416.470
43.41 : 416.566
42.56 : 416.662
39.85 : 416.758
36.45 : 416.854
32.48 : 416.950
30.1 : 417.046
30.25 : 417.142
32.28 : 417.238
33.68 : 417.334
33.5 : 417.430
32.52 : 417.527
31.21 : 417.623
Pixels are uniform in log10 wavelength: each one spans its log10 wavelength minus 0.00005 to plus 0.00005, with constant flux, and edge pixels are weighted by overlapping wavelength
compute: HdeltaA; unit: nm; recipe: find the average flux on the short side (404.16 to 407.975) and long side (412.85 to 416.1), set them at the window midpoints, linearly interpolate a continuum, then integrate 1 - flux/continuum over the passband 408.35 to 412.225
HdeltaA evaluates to -0.38 nm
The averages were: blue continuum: 32.8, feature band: 36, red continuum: 32.8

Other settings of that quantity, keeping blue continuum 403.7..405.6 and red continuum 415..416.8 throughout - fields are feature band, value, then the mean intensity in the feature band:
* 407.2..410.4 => -0.16 nm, 35.3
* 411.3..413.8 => -0.02 nm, 35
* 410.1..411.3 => -0.09 nm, 36.9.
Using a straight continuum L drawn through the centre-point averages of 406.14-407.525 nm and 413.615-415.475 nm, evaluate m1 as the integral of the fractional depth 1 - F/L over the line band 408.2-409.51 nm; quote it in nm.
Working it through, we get -0.20 nm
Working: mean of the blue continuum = 32.4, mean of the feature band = 37.5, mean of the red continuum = 32.6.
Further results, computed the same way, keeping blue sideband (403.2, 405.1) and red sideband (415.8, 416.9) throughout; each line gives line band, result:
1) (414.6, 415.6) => 0.07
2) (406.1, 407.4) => 0.03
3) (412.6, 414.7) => 0.19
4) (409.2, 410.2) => 0.02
